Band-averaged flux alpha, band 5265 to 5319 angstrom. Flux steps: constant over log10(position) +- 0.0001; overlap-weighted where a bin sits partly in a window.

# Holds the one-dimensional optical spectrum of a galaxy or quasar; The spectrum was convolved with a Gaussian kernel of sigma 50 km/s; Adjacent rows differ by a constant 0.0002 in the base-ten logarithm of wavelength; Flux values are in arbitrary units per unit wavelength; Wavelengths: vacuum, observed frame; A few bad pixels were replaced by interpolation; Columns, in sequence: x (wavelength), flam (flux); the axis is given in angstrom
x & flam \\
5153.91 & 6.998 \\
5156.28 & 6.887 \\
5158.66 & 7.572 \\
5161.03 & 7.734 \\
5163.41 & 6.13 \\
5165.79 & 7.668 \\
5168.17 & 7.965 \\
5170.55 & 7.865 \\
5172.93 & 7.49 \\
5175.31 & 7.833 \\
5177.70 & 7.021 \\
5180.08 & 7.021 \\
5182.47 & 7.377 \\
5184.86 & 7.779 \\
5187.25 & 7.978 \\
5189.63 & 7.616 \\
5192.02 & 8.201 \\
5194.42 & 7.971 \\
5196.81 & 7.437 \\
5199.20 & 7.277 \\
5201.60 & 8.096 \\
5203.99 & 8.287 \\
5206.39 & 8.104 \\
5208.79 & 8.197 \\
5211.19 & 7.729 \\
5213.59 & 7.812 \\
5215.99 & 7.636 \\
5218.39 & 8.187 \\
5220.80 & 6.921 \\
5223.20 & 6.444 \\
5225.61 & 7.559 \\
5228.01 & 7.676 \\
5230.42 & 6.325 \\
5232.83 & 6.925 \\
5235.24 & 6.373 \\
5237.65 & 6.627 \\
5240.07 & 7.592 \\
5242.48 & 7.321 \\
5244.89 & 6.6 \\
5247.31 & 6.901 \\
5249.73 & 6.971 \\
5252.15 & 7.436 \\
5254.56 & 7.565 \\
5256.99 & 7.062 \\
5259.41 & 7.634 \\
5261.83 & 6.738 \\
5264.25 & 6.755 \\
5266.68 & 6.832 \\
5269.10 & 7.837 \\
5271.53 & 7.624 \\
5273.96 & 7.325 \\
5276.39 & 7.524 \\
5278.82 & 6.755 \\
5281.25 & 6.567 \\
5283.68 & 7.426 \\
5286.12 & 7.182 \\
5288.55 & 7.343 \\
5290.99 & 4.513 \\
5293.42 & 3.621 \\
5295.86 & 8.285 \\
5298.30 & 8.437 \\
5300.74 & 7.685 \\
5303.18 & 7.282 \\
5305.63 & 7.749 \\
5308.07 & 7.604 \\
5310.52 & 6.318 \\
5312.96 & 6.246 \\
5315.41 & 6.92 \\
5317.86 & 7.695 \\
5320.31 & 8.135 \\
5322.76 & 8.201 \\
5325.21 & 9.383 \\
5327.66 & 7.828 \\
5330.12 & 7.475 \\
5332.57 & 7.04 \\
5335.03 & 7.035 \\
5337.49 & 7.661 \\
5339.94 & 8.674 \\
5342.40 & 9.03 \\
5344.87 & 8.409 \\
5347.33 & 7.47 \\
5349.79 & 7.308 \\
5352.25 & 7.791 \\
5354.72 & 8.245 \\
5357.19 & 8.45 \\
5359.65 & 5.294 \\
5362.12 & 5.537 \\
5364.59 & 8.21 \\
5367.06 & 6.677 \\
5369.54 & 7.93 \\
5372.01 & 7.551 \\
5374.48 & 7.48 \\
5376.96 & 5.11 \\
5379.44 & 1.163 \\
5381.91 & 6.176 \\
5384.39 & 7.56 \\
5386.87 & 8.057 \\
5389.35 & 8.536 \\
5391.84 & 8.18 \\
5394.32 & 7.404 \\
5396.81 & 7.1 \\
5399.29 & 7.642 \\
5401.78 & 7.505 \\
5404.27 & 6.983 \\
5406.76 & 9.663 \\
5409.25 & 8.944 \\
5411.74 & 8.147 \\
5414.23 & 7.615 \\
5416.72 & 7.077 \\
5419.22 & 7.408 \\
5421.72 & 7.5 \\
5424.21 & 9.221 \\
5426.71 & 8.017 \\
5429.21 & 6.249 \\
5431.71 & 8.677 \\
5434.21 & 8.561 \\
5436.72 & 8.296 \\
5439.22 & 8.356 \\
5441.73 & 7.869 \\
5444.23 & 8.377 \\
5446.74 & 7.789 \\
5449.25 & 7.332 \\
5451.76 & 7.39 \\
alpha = 7.03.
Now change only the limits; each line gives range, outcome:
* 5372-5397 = 6.7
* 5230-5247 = 6.85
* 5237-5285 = 7.16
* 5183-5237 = 7.56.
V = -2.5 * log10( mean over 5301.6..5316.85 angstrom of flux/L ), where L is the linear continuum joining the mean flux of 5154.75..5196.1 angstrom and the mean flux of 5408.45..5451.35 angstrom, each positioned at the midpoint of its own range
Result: 0.10 mag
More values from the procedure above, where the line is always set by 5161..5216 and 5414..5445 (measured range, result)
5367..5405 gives 0.139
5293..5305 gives 0.069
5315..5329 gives -0.036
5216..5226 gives 0.060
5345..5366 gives 0.074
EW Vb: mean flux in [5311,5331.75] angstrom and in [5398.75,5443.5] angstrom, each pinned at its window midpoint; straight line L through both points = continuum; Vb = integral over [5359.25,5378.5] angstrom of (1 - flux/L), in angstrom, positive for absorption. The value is 2.8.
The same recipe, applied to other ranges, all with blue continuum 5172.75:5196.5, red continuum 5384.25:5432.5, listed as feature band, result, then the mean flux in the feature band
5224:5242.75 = 1.6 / 7.02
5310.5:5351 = 0.3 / 7.74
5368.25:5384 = 3.7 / 5.99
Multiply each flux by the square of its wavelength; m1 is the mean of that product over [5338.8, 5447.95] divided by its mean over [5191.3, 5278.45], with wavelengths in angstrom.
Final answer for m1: 1.1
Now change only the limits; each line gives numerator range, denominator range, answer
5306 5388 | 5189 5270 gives 1.03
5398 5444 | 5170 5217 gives 1.13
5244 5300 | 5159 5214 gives 0.94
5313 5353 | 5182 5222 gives 1.05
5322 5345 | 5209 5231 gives 1.13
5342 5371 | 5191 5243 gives 1.05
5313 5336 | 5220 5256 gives 1.13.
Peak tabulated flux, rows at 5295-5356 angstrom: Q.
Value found 9.383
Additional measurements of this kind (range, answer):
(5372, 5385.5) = 7.56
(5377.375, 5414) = 9.663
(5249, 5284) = 7.837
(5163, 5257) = 8.287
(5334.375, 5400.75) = 9.03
